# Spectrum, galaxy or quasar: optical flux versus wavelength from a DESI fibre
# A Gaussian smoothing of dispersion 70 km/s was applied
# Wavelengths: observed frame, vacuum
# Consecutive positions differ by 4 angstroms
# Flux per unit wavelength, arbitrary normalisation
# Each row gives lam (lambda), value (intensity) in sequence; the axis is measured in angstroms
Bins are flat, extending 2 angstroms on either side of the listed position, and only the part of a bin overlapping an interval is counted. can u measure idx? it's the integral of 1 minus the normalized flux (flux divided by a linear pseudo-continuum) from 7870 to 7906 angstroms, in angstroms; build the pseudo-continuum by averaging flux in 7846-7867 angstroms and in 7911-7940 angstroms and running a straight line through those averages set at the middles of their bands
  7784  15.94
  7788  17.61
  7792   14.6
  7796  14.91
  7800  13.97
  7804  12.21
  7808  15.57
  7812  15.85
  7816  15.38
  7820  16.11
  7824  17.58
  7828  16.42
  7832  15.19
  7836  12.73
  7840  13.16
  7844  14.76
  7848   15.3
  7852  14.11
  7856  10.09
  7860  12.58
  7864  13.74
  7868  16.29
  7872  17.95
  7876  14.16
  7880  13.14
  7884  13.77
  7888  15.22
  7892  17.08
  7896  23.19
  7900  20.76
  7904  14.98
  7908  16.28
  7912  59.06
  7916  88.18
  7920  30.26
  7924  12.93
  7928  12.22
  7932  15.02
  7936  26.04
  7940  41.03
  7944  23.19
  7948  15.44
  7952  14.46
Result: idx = 9.6 angstroms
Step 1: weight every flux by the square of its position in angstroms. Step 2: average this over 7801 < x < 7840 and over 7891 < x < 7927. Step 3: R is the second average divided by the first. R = 2.12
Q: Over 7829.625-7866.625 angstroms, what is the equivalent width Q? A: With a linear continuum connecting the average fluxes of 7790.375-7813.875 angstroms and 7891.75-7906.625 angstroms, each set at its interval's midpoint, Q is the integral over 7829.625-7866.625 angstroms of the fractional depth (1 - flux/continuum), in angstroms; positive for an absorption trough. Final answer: 6.8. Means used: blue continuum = 14.5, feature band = 13.6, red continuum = 19.1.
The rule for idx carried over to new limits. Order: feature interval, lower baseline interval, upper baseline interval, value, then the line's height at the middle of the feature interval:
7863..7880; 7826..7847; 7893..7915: 5.16 angstroms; 22.1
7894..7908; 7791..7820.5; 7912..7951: 3.92 angstroms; 26.7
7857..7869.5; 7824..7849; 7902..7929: 4.46 angstroms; 21.4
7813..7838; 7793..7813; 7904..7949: 2.44 angstroms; 17.4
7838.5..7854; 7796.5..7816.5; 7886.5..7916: 4.54 angstroms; 20.3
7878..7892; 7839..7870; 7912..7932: 5.54 angstroms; 23.9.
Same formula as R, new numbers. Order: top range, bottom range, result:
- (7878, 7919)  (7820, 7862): 2.01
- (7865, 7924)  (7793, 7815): 1.77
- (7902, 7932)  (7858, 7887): 2.24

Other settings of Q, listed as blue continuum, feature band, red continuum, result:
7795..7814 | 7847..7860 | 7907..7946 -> 5.3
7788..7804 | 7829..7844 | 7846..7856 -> 0.0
